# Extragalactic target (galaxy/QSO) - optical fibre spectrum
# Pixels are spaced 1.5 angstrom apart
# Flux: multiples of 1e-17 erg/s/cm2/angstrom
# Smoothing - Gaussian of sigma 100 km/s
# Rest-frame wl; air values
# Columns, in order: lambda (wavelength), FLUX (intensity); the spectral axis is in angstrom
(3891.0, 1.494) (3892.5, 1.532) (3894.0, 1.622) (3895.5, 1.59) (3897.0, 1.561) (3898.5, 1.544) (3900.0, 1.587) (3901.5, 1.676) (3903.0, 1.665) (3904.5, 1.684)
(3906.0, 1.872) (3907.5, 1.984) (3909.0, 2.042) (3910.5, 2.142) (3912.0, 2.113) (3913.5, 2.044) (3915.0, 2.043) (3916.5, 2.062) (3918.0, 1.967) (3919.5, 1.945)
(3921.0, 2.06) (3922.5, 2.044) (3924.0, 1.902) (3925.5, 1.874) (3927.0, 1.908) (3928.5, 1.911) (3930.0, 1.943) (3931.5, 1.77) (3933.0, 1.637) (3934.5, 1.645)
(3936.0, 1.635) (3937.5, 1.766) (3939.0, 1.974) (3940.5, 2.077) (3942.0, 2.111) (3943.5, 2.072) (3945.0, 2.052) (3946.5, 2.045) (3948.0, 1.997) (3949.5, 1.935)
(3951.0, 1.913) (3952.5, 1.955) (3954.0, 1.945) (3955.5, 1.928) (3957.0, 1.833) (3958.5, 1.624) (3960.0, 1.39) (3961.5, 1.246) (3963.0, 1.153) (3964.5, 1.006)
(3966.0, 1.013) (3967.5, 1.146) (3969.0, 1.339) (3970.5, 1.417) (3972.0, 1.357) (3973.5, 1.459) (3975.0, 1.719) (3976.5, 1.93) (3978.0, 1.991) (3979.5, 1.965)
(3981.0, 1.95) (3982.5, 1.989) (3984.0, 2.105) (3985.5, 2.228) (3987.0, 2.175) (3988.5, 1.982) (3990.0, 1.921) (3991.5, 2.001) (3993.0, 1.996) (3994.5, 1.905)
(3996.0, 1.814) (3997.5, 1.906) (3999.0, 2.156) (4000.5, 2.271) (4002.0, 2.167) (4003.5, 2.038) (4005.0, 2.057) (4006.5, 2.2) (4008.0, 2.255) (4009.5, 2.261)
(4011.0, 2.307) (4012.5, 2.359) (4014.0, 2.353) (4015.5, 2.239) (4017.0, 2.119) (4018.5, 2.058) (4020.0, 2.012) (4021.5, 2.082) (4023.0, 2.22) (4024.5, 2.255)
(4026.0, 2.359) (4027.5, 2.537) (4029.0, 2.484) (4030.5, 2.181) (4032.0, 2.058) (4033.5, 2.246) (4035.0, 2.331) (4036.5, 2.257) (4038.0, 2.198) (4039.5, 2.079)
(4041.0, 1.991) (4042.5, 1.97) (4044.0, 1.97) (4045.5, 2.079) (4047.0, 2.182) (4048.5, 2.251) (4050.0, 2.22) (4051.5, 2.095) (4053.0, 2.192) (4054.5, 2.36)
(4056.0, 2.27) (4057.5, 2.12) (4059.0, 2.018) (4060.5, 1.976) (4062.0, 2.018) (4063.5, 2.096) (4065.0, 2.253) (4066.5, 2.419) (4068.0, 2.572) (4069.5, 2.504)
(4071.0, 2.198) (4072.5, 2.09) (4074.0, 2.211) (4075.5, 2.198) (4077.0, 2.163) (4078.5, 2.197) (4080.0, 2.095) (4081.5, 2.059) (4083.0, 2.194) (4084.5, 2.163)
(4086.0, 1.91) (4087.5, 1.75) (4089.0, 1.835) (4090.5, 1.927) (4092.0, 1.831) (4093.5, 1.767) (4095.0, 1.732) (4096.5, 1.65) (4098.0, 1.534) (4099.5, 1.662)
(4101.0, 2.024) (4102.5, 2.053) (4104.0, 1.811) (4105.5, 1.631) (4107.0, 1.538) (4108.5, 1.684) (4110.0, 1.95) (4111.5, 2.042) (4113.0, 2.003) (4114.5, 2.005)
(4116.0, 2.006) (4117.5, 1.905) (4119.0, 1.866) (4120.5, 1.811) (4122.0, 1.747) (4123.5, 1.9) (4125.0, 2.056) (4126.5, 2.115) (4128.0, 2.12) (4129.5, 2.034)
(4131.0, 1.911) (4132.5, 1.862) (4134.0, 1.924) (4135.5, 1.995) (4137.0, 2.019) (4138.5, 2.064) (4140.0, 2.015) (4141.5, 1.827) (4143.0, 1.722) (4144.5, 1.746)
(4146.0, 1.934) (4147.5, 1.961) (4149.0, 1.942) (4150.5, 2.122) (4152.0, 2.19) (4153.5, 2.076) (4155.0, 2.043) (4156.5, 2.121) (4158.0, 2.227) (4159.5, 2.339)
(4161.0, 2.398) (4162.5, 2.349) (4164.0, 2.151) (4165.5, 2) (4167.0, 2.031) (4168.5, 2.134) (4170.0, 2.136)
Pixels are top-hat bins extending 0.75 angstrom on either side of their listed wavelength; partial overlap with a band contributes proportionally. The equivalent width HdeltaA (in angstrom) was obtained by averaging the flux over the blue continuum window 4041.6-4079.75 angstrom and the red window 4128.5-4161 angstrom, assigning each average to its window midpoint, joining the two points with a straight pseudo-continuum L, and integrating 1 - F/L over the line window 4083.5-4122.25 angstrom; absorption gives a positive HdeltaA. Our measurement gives 4.70 angstrom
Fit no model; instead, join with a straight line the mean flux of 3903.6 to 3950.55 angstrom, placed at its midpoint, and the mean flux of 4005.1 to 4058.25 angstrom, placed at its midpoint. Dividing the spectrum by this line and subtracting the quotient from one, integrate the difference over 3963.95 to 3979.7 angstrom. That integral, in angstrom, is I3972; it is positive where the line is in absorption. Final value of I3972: 4.5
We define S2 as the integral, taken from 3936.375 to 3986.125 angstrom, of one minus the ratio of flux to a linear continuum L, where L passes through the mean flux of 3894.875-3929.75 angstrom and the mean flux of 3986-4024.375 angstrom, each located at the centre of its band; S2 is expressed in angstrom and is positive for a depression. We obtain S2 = 6.4 angstrom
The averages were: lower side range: 1.88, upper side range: 2.12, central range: 1.74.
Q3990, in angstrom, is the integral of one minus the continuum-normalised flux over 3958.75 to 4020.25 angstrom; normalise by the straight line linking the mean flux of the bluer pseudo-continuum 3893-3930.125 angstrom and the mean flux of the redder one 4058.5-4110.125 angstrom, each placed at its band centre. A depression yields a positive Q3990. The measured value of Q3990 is 1.7 angstrom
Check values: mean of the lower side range 1.87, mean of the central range 1.87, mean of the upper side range 1.99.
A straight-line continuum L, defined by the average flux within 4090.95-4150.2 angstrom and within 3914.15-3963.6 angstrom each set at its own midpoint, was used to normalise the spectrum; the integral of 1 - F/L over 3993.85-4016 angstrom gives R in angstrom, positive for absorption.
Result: -3.3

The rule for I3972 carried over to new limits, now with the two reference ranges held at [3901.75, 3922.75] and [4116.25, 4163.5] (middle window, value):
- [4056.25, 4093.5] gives -2.1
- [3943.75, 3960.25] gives 0.7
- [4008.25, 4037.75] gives -3.8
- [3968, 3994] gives 1.7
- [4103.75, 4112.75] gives 1.0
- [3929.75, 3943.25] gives 0.9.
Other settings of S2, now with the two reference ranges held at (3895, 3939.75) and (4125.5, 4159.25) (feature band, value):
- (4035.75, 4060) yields -2.5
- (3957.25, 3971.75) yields 4.6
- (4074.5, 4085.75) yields -1.0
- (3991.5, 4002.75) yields -0.7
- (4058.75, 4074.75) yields -2.2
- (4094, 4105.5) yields 1.2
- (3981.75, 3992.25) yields -0.9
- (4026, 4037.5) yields -2.2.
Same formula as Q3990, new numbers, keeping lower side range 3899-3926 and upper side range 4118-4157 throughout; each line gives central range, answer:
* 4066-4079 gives -2.2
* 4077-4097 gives 0.1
